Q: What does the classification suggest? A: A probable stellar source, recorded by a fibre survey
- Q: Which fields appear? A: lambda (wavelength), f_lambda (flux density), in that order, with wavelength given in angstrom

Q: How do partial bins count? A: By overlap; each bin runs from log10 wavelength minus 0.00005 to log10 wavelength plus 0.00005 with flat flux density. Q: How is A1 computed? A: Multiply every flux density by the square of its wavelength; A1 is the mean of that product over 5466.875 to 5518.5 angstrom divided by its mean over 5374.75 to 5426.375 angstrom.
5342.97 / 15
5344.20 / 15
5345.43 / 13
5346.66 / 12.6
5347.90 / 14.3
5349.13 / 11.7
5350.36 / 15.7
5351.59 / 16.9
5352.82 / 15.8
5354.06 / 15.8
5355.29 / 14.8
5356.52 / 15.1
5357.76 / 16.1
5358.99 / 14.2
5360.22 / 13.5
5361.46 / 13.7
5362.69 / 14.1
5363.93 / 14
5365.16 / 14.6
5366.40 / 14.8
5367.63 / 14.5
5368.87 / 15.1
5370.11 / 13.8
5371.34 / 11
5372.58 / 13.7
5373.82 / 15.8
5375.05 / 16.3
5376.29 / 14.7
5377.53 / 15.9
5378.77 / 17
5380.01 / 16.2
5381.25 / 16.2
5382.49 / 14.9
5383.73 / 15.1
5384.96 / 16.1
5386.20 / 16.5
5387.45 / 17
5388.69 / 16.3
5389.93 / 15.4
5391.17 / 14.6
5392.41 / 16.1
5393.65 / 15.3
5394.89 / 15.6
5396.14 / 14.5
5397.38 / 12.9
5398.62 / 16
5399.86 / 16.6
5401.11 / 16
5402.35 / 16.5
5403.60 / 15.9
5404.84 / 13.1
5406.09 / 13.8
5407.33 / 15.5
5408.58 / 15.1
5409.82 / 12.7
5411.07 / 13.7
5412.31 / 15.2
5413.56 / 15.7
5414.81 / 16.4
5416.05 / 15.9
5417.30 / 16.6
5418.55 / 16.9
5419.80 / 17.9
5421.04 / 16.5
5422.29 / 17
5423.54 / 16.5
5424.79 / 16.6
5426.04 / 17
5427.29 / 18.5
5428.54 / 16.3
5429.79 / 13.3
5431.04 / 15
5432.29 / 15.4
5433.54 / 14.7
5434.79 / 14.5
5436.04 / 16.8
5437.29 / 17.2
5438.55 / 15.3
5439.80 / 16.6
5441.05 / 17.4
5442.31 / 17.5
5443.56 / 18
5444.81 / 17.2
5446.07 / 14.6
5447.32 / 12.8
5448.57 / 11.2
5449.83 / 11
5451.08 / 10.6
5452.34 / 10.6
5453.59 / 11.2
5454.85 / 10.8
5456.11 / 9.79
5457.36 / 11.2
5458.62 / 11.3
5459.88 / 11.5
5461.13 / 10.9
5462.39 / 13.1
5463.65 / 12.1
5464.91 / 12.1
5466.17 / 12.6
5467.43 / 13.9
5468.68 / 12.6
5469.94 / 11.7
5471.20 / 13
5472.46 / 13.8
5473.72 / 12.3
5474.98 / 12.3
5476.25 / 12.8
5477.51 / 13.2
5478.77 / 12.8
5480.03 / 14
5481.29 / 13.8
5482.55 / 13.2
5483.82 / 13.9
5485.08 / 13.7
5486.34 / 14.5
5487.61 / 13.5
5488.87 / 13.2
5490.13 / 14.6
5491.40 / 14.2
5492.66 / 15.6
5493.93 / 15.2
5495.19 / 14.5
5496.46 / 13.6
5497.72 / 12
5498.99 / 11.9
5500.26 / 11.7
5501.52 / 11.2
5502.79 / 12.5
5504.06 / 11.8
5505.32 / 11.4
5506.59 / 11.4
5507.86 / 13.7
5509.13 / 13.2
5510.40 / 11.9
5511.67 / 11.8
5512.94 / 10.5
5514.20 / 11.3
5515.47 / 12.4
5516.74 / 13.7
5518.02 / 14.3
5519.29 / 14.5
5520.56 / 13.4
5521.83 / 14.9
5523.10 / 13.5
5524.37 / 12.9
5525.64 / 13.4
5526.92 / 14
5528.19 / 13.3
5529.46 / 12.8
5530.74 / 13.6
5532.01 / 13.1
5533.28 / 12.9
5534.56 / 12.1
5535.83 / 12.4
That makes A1 0.9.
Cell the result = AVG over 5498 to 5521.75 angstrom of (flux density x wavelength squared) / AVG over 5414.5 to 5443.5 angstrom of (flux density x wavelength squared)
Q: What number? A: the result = 0.78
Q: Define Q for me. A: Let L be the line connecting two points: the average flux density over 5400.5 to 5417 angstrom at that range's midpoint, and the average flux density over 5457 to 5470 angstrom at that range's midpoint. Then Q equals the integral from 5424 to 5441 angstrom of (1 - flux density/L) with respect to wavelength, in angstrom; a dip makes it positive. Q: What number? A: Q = -2.7 angstrom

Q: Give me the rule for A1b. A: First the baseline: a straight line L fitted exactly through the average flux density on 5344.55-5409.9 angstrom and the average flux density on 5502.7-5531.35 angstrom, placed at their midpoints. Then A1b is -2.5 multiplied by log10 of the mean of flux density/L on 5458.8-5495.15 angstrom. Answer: 0.02 mag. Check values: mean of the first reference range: 15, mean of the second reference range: 12.9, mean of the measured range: 13.2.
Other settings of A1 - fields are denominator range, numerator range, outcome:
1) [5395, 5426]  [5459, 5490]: 0.85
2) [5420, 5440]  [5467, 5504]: 0.84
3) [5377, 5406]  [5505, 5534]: 0.87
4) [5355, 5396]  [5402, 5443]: 1.07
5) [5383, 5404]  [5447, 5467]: 0.75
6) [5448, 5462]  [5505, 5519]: 1.16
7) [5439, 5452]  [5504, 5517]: 0.85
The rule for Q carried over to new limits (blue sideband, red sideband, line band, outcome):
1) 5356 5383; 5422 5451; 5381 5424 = -1.22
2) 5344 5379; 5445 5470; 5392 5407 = -1.86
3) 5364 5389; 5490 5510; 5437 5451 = -1.10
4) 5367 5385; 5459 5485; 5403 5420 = -1.24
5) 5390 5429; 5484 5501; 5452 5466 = 3.01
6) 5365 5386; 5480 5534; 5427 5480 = 1.64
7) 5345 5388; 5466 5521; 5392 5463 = -3.84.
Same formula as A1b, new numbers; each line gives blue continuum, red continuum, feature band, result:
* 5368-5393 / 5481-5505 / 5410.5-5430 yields -0.116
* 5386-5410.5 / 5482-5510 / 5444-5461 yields 0.188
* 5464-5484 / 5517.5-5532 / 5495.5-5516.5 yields 0.112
